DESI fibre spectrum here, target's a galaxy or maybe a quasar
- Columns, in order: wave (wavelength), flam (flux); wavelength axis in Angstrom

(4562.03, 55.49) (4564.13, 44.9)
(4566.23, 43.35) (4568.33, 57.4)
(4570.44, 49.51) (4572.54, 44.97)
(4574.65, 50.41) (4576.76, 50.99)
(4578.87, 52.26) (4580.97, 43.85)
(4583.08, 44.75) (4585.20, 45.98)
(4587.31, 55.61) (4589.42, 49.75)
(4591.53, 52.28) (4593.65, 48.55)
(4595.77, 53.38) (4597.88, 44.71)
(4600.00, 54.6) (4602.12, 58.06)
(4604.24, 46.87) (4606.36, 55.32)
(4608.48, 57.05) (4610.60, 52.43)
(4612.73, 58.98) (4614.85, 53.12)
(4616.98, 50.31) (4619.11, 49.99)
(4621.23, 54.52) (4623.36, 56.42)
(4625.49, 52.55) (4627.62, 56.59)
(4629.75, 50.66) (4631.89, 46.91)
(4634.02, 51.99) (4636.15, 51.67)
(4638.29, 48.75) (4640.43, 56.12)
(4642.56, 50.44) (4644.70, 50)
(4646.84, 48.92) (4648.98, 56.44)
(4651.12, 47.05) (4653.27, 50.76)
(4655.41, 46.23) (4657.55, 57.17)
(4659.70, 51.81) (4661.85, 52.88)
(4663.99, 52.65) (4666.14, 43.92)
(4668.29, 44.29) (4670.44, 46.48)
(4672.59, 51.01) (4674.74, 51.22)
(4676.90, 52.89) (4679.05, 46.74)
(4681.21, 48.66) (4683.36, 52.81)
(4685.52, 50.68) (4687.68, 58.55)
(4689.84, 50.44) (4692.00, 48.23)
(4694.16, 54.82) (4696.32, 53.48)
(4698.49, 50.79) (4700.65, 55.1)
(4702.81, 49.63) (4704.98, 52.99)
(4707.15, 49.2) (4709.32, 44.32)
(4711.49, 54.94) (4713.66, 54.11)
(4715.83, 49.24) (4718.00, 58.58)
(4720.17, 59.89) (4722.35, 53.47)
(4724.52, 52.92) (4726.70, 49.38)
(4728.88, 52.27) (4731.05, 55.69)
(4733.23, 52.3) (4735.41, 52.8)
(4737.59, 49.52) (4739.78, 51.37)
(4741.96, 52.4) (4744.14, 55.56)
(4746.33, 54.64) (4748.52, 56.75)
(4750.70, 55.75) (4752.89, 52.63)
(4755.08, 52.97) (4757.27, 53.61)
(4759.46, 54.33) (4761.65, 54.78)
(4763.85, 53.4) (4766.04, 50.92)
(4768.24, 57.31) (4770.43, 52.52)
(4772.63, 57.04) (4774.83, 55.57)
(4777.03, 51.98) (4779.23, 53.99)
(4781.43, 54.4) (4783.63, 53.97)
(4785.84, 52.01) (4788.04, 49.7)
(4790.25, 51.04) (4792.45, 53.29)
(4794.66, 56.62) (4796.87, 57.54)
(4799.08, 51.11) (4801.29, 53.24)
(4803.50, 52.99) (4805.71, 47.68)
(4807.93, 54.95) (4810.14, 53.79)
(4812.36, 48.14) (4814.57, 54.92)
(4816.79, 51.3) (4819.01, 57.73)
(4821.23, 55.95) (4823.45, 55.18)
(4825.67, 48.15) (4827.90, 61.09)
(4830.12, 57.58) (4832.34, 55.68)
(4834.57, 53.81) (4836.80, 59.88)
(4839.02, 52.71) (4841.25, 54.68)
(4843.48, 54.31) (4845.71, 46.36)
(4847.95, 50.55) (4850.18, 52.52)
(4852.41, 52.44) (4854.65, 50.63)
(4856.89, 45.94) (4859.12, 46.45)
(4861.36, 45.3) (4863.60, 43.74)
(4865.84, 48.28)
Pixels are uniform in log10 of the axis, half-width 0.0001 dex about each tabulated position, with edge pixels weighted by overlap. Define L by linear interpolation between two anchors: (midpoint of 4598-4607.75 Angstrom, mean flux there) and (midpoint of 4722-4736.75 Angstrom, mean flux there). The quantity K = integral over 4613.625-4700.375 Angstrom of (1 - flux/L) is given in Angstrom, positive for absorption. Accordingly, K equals 2.5 Angstrom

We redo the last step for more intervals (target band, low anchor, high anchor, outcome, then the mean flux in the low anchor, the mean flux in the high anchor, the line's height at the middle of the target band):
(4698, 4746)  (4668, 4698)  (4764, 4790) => -0.6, 50.9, 53.5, 52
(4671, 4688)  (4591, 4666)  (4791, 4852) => 0.5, 52.1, 53.7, 52.5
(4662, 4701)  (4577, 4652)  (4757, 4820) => 1.2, 51.6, 53.4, 52.3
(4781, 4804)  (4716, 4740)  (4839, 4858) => -0.5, 53.4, 51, 52.1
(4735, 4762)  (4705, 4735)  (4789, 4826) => -0.3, 52.8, 53.2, 52.9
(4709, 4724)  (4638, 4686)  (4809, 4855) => -0.7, 50.4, 53.7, 51.4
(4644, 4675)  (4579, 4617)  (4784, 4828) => 1.2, 51.5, 53.1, 52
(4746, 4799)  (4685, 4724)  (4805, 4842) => -0.3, 52.7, 54.4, 53.7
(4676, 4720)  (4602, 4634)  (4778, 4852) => 1.1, 53.1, 53.5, 53.3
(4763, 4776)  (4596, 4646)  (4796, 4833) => -0.2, 52.5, 53.9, 53.6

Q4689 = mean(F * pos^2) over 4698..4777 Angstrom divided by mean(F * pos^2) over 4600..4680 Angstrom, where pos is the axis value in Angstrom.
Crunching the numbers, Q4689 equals 1.08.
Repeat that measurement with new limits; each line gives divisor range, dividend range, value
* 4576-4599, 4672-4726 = 1.11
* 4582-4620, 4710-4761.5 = 1.10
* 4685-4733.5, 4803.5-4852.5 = 1.07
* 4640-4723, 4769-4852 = 1.10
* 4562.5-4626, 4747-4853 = 1.15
